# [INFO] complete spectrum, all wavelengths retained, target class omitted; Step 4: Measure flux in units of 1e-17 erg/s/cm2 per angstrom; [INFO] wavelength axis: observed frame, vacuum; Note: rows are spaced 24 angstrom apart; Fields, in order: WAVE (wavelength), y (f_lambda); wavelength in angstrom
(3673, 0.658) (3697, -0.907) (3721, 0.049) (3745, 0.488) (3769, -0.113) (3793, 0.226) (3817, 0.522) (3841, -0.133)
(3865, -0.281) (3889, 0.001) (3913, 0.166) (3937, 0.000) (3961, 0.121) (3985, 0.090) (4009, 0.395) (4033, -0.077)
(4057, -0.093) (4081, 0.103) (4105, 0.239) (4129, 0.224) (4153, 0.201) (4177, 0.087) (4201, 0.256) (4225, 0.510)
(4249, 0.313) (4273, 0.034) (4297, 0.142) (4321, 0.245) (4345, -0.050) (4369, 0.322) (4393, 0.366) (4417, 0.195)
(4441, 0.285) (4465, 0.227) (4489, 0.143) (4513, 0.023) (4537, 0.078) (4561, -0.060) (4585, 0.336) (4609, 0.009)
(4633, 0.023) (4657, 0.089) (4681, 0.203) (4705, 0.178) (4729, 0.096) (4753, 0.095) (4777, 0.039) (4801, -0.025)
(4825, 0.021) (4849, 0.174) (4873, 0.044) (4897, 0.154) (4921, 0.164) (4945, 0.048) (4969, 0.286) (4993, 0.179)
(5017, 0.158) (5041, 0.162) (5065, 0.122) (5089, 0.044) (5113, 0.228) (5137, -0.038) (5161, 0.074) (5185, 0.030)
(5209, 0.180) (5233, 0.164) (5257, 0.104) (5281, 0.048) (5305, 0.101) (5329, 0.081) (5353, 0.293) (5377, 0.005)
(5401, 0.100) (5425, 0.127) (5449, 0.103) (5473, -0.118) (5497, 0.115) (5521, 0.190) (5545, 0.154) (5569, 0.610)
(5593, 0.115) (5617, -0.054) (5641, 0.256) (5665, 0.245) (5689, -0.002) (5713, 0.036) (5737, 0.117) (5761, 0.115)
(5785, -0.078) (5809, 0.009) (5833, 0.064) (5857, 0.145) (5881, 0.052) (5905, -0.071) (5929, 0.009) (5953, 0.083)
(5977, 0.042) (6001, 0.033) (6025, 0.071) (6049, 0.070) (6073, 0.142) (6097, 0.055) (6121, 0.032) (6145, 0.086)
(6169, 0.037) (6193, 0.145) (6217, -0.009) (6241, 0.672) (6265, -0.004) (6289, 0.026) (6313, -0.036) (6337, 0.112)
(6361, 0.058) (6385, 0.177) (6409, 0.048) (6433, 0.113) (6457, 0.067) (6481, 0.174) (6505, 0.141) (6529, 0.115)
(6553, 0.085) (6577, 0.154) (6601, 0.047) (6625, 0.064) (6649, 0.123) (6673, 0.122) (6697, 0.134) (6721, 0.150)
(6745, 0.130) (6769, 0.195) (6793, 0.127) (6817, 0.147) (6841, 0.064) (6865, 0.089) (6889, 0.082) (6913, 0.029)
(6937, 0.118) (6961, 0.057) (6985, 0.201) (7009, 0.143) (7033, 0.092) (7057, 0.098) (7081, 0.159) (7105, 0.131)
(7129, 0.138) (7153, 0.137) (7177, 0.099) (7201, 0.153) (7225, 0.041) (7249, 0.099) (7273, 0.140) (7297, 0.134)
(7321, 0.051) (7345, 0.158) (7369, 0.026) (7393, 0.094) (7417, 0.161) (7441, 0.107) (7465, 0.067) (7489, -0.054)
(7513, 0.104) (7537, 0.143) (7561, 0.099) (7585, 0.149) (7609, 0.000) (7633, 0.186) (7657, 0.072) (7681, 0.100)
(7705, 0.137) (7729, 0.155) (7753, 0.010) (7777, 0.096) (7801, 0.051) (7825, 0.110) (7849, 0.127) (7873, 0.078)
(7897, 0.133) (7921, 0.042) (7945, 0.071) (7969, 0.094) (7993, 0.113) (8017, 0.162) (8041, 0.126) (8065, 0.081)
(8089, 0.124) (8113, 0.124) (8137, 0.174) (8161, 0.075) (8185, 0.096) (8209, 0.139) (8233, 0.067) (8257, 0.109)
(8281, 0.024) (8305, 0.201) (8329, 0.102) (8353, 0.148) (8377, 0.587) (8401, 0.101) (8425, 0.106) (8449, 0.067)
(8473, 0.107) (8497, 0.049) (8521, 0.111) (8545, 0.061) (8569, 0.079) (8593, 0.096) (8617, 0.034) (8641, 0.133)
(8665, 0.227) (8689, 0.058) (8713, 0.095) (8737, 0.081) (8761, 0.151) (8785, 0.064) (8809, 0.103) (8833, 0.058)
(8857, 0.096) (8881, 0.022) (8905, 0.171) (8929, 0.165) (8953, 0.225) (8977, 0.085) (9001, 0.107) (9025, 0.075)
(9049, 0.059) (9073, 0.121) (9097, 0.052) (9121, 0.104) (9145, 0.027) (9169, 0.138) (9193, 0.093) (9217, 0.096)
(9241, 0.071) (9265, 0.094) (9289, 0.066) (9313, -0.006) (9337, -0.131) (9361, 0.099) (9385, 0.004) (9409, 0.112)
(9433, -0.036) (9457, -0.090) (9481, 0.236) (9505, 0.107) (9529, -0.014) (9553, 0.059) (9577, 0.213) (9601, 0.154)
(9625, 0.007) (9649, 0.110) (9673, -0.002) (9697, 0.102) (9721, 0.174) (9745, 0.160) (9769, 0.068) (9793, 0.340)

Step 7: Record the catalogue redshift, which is 0.67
